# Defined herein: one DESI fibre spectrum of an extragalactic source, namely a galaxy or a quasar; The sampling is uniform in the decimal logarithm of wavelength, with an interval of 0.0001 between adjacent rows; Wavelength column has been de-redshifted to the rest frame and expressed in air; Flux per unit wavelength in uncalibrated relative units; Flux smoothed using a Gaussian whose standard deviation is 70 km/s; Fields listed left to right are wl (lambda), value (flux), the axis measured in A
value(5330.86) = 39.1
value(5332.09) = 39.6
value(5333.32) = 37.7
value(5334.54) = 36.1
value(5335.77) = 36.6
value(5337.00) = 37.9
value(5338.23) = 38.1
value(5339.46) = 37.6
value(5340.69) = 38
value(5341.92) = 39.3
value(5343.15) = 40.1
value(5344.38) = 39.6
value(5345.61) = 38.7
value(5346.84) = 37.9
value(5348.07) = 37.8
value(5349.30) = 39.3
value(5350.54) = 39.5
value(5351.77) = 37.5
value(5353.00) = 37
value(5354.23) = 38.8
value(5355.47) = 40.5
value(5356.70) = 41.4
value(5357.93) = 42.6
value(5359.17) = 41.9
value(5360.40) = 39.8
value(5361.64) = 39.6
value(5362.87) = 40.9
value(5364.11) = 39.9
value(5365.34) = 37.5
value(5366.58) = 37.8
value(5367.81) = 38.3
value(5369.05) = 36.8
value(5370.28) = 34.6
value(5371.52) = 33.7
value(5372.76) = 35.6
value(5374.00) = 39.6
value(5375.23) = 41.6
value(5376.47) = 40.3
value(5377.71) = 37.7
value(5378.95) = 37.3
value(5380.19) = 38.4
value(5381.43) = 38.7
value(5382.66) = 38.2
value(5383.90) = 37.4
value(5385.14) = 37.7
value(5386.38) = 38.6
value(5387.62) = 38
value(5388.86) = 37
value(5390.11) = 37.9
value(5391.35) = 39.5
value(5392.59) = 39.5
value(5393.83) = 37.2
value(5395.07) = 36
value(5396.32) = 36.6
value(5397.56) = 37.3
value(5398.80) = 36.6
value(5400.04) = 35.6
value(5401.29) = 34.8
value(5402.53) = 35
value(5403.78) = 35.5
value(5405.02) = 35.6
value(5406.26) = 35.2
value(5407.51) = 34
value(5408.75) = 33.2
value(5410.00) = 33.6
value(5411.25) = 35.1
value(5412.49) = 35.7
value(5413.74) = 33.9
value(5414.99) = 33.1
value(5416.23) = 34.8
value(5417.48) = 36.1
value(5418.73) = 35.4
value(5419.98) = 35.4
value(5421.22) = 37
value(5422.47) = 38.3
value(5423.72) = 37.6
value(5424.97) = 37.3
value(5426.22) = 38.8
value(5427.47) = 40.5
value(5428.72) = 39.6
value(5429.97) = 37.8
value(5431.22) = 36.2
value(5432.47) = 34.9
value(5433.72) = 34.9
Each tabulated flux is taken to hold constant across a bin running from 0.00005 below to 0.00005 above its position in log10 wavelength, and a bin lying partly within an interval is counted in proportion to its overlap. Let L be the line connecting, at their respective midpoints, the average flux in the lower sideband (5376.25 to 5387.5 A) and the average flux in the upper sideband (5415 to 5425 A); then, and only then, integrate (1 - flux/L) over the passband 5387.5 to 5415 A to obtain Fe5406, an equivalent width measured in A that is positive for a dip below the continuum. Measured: 0.9 A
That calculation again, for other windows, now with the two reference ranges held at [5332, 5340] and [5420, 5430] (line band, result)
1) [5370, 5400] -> 0.17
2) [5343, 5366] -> -1.09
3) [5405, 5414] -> 0.85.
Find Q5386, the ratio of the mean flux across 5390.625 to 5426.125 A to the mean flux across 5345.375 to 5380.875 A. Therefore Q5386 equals 0.93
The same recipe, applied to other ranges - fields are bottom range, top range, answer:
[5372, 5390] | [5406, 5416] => 0.89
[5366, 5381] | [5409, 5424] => 0.94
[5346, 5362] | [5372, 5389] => 0.97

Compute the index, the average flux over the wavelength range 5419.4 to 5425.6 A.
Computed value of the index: 37.2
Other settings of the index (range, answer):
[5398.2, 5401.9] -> 35.6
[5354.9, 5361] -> 41.3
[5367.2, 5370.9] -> 36.6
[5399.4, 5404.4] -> 35.2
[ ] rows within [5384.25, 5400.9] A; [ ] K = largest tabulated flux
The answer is 39.5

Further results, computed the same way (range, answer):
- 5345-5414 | 42.6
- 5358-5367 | 41.9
